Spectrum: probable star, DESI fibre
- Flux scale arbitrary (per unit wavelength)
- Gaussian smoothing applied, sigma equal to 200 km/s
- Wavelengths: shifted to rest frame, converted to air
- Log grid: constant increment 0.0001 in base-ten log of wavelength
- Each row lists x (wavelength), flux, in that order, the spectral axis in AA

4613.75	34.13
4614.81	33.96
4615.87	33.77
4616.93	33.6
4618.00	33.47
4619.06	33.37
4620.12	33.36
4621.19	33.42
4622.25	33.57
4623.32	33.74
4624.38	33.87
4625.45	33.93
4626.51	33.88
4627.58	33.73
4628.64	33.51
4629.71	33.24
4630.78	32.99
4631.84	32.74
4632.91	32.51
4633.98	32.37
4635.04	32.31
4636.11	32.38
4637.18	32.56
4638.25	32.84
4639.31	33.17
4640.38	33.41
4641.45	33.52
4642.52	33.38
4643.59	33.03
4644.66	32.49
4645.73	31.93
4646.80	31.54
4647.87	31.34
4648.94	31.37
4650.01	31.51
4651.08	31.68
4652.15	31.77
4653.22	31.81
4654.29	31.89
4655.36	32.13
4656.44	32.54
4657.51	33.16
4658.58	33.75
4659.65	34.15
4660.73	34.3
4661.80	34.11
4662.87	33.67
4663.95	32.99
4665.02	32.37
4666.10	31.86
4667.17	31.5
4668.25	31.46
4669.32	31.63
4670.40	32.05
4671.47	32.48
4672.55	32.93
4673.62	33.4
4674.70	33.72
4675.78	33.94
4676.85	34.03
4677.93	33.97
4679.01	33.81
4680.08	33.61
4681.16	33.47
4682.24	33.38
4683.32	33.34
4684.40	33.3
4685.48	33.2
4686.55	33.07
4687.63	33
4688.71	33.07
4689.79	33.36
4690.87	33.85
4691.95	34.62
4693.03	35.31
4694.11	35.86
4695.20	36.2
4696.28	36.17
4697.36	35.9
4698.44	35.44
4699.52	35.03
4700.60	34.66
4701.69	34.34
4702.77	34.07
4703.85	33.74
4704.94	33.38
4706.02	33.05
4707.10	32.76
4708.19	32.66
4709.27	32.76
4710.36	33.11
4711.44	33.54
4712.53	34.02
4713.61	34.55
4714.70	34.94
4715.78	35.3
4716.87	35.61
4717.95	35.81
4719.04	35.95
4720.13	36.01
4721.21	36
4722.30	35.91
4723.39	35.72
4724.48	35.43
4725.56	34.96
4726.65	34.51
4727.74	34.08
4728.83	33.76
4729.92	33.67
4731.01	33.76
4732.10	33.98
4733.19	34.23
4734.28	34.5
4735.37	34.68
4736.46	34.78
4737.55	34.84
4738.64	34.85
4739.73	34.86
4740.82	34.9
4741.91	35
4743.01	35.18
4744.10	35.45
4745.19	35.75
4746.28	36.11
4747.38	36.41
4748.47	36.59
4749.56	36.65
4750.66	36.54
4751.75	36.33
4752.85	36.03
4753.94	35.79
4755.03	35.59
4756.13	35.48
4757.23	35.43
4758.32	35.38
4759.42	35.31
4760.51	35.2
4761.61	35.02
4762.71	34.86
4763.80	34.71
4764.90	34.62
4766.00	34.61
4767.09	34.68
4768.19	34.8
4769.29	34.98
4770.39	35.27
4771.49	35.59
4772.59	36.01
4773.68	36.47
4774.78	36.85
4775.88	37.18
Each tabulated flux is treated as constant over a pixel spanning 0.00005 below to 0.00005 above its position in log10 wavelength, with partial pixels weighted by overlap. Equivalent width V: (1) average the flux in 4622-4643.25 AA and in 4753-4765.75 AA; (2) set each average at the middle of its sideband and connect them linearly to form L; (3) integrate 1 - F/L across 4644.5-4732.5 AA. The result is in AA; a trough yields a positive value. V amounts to 1.1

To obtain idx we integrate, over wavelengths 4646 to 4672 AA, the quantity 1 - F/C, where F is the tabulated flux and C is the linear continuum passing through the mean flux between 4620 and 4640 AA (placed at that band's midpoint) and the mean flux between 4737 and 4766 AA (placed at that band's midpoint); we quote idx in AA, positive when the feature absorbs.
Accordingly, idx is 1.0 AA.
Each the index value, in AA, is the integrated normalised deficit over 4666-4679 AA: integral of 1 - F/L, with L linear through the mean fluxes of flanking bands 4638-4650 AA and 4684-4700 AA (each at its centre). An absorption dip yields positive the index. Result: 0.3 AA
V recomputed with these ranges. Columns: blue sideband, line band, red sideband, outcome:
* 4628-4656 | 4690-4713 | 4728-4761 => -0.2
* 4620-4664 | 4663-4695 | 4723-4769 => 0.4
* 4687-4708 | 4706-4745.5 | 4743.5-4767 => 0.4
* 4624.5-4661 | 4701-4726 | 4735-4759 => 0.1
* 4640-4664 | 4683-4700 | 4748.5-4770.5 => -0.4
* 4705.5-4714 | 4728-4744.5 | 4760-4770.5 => -0.2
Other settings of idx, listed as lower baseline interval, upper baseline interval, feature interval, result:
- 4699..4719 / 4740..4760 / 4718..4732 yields -0.1 AA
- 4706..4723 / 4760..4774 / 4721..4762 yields -0.4 AA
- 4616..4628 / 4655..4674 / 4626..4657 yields 0.7 AA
